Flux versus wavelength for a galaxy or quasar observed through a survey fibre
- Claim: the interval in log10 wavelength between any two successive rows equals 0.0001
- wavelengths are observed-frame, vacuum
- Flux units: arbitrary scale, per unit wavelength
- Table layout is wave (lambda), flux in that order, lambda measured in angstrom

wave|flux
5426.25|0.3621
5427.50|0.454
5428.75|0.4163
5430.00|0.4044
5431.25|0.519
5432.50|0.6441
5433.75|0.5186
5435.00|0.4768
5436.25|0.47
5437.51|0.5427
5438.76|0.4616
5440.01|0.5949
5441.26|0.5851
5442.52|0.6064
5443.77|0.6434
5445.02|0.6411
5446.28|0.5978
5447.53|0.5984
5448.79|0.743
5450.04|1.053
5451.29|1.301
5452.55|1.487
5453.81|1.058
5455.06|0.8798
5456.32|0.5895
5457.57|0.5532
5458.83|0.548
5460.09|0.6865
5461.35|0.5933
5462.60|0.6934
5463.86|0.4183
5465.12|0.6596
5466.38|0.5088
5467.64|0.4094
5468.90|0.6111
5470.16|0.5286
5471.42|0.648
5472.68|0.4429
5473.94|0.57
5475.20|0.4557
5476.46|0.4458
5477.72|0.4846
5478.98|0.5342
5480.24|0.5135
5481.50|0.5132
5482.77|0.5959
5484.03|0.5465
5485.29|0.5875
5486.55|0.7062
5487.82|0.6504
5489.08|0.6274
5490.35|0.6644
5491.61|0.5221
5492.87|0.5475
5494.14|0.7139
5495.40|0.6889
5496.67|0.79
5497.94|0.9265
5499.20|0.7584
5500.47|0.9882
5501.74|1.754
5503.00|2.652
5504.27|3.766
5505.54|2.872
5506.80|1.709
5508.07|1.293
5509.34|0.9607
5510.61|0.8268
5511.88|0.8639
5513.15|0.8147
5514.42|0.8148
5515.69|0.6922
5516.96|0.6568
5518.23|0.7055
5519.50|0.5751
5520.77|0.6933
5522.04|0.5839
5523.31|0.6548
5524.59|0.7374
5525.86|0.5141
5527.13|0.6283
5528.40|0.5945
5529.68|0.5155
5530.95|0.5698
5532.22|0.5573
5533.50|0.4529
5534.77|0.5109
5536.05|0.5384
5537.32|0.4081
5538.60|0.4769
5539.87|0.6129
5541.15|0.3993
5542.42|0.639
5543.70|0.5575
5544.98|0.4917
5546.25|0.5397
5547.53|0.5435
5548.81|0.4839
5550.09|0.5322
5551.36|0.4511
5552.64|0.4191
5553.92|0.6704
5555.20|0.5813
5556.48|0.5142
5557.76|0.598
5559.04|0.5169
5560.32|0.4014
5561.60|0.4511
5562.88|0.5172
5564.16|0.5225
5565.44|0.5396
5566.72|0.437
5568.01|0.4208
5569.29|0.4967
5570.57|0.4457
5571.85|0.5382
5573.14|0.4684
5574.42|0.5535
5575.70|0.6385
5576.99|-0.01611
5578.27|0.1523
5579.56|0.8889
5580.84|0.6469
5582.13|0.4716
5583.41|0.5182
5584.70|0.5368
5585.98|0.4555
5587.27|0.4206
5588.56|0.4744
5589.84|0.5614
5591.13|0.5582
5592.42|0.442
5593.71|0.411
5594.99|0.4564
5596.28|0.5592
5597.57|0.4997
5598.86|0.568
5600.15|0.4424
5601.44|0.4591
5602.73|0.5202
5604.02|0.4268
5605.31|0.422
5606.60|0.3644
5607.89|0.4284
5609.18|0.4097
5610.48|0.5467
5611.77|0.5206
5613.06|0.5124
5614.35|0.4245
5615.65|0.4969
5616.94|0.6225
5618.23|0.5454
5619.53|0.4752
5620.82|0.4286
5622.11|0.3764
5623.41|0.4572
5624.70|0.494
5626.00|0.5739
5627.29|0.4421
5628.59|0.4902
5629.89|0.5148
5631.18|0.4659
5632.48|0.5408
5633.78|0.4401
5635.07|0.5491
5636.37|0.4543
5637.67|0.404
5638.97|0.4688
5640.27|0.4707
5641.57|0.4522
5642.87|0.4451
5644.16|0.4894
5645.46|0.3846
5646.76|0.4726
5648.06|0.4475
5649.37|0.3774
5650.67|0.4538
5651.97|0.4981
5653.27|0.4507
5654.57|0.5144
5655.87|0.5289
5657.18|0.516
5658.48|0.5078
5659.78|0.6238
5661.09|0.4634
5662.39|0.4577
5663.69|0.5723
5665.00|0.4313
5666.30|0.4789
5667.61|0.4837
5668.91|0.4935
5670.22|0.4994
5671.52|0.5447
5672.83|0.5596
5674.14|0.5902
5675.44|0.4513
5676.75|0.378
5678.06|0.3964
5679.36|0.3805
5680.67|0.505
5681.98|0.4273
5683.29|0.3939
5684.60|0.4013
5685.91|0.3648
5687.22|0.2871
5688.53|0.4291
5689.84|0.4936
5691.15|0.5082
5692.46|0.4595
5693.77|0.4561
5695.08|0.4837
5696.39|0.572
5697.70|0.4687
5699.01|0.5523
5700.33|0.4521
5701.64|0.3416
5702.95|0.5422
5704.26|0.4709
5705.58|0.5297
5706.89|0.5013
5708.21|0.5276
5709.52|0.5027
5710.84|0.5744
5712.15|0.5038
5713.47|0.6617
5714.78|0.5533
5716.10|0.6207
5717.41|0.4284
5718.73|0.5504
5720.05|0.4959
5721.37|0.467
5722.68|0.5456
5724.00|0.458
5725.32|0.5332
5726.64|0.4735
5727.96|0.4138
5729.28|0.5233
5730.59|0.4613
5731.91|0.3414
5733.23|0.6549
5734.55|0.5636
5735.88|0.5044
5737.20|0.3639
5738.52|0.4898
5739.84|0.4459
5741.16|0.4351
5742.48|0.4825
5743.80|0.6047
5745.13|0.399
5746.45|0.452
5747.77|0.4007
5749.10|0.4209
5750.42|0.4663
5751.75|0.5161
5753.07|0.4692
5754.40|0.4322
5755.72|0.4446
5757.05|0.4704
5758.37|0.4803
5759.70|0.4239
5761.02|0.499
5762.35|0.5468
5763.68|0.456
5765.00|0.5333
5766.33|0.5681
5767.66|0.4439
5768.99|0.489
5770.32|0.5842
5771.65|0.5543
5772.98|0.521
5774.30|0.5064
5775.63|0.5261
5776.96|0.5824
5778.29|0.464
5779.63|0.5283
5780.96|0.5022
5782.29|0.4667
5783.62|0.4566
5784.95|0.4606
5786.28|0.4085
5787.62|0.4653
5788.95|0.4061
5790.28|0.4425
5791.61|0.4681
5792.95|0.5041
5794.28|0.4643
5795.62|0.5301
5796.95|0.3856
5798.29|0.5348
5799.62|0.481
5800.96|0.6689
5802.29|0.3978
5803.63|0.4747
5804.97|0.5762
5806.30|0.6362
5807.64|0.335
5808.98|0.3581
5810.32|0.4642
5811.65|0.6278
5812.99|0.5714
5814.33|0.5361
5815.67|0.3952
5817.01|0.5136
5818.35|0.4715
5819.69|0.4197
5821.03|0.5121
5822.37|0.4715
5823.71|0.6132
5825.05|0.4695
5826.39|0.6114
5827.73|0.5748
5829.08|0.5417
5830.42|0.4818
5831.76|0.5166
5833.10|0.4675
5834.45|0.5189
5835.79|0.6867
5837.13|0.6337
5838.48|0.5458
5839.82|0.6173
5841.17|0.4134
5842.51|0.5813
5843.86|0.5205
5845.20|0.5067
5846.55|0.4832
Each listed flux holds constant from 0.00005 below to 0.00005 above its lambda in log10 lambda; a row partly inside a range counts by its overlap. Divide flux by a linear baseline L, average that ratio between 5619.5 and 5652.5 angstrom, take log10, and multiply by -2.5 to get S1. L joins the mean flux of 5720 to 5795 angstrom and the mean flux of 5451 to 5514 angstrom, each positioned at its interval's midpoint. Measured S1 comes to 0.378 mag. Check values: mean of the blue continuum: 0.877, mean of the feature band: 0.464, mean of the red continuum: 0.482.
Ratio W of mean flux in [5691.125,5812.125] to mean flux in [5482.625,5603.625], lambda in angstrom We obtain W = 0.7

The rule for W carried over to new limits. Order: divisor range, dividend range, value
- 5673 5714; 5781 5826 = 1.03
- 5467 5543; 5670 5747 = 0.61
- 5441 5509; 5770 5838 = 0.59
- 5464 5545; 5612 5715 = 0.62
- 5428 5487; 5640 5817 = 0.78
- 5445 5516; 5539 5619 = 0.57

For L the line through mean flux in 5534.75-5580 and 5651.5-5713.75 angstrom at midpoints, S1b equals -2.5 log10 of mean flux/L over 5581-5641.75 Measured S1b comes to 0.02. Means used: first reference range 0.496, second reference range 0.483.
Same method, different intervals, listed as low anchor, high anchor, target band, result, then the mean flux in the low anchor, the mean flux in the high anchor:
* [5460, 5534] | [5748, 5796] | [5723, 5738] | 0.11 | 0.807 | 0.485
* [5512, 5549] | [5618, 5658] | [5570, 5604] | 0.09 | 0.59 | 0.471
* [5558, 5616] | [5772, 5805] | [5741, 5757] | 0.06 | 0.479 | 0.488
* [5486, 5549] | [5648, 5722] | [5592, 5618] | 0.34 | 0.847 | 0.485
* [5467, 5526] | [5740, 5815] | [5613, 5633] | 0.38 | 0.867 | 0.488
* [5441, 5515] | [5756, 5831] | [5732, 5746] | 0.15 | 0.854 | 0.498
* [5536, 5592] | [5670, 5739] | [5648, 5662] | 0.00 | 0.501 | 0.484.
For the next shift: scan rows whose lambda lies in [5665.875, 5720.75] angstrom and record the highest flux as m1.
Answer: 0.6617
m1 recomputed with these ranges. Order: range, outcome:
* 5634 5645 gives 0.5491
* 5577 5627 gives 0.8889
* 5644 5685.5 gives 0.6238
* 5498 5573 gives 3.766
